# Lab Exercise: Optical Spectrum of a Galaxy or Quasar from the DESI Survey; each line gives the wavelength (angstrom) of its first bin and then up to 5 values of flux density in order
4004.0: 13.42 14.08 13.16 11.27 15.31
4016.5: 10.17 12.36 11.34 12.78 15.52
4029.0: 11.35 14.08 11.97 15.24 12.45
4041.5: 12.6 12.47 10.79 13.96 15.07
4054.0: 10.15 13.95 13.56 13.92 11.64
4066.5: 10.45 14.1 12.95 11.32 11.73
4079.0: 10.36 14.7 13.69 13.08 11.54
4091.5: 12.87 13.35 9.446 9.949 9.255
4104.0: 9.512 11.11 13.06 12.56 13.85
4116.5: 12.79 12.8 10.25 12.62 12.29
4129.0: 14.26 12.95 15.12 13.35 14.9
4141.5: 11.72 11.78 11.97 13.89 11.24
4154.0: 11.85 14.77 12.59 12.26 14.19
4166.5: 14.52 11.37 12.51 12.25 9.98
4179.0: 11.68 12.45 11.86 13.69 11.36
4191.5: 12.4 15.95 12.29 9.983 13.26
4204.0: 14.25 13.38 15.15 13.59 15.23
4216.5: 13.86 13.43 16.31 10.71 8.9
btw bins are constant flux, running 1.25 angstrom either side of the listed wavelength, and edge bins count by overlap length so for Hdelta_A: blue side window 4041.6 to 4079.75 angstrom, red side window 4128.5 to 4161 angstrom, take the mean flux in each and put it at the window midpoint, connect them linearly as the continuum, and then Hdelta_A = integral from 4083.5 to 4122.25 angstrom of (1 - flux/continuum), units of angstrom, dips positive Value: 2.9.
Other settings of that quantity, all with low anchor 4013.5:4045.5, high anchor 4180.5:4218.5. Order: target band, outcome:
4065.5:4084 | 0.84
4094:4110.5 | 3.00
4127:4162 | 0.18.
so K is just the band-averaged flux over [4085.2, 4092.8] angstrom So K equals 12.5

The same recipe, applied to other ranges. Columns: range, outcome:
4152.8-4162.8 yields 12.9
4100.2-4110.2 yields 10.7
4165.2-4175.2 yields 12.7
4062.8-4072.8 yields 12.3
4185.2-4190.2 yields 12.5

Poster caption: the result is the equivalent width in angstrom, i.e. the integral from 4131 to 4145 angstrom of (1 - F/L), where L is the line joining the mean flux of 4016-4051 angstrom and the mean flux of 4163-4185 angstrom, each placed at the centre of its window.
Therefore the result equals -1.05 angstrom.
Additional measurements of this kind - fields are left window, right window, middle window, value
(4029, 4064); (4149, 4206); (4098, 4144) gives 1.5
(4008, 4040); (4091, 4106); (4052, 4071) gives -1.5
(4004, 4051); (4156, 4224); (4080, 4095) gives -0.2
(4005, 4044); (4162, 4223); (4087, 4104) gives 2.5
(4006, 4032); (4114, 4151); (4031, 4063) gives -0.6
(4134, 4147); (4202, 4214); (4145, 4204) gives 4.4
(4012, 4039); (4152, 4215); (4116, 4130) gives 0.5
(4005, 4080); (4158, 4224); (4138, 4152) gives 0.3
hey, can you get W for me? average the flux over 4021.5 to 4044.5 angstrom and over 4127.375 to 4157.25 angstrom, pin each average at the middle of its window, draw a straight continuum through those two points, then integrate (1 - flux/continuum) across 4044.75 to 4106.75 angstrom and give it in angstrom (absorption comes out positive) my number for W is 4.63 angstrom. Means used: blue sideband 13.1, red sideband 13.1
